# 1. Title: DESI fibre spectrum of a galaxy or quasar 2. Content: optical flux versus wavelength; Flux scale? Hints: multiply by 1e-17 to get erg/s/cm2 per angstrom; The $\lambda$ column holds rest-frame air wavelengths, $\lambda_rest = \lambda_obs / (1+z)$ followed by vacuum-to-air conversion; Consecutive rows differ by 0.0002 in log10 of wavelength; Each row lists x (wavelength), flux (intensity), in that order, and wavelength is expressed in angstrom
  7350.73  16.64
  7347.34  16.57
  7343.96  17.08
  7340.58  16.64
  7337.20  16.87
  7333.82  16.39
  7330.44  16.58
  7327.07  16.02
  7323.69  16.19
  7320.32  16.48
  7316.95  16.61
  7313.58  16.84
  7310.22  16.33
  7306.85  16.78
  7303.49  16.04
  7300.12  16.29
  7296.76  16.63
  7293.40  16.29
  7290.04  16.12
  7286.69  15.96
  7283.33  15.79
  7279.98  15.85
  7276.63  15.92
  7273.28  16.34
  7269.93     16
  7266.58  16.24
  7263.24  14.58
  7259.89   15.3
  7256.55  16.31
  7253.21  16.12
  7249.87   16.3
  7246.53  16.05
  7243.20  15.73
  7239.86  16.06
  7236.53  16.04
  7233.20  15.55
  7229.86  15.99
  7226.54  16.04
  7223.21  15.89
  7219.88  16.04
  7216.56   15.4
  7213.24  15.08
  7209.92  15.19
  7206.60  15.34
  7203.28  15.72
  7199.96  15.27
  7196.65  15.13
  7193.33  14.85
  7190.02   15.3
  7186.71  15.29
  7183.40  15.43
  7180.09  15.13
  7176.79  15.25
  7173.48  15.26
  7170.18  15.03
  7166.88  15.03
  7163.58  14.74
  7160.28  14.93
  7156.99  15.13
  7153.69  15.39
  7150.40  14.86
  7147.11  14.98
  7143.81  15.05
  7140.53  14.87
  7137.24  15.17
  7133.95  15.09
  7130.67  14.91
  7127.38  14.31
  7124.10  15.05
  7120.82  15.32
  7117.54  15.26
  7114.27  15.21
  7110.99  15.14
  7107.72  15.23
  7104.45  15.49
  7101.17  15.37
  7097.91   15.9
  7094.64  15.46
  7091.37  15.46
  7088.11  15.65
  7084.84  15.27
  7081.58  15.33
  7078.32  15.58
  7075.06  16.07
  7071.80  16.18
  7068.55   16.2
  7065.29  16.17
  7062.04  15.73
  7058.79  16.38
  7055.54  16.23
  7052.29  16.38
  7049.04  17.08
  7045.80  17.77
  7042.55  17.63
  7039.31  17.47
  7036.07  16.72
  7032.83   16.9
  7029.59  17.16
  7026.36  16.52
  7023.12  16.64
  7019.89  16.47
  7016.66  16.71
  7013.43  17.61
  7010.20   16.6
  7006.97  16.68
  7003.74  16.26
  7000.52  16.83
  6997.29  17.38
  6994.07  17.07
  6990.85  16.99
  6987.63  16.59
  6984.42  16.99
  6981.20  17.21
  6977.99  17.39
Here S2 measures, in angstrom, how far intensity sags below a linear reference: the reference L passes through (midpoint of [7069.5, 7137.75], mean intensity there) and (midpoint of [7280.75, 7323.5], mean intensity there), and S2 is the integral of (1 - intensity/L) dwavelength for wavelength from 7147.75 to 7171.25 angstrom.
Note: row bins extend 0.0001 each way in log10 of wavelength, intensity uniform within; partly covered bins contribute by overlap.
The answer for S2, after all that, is 0.94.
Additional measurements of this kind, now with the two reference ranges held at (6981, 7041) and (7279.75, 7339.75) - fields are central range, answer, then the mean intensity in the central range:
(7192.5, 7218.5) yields 2.0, 15.3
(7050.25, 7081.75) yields 1.3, 16.1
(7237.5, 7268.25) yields 1.1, 15.9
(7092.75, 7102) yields 0.6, 15.6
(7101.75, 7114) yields 1.0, 15.3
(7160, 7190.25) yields 2.6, 15.1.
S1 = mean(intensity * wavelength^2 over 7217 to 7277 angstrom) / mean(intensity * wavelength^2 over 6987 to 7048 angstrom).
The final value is 1.0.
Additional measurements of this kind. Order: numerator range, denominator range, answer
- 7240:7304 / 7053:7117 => 1.07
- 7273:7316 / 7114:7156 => 1.13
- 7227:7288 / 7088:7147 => 1.09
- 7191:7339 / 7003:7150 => 1.06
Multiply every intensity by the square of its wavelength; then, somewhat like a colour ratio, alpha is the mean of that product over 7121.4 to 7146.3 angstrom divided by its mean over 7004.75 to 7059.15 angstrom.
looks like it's 0.91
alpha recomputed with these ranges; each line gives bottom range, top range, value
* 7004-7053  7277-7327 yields 1.04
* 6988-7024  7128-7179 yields 0.93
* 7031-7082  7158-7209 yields 0.95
